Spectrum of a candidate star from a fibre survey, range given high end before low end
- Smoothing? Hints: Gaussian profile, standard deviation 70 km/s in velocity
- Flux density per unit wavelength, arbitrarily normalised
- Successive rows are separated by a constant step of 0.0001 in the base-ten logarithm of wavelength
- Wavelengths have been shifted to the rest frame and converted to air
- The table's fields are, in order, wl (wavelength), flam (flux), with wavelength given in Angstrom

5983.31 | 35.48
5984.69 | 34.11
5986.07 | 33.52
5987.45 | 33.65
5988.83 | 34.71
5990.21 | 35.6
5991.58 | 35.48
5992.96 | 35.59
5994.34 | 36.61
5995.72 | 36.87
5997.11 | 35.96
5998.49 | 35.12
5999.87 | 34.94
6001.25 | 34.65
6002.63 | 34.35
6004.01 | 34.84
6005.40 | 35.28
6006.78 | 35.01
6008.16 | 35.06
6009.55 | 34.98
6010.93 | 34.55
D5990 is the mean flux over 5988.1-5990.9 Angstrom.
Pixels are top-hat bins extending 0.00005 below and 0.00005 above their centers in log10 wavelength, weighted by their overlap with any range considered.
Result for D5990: 35.2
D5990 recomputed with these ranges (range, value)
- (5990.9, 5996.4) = 36.1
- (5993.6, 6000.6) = 35.9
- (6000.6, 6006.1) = 34.8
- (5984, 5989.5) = 34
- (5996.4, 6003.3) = 35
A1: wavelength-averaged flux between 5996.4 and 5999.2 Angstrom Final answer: 35.5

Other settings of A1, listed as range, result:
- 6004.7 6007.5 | 35.1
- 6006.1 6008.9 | 35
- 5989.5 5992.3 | 35.6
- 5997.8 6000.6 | 35.1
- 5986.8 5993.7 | 35.1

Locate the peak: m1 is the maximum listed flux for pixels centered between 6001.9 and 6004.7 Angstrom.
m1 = 34.84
